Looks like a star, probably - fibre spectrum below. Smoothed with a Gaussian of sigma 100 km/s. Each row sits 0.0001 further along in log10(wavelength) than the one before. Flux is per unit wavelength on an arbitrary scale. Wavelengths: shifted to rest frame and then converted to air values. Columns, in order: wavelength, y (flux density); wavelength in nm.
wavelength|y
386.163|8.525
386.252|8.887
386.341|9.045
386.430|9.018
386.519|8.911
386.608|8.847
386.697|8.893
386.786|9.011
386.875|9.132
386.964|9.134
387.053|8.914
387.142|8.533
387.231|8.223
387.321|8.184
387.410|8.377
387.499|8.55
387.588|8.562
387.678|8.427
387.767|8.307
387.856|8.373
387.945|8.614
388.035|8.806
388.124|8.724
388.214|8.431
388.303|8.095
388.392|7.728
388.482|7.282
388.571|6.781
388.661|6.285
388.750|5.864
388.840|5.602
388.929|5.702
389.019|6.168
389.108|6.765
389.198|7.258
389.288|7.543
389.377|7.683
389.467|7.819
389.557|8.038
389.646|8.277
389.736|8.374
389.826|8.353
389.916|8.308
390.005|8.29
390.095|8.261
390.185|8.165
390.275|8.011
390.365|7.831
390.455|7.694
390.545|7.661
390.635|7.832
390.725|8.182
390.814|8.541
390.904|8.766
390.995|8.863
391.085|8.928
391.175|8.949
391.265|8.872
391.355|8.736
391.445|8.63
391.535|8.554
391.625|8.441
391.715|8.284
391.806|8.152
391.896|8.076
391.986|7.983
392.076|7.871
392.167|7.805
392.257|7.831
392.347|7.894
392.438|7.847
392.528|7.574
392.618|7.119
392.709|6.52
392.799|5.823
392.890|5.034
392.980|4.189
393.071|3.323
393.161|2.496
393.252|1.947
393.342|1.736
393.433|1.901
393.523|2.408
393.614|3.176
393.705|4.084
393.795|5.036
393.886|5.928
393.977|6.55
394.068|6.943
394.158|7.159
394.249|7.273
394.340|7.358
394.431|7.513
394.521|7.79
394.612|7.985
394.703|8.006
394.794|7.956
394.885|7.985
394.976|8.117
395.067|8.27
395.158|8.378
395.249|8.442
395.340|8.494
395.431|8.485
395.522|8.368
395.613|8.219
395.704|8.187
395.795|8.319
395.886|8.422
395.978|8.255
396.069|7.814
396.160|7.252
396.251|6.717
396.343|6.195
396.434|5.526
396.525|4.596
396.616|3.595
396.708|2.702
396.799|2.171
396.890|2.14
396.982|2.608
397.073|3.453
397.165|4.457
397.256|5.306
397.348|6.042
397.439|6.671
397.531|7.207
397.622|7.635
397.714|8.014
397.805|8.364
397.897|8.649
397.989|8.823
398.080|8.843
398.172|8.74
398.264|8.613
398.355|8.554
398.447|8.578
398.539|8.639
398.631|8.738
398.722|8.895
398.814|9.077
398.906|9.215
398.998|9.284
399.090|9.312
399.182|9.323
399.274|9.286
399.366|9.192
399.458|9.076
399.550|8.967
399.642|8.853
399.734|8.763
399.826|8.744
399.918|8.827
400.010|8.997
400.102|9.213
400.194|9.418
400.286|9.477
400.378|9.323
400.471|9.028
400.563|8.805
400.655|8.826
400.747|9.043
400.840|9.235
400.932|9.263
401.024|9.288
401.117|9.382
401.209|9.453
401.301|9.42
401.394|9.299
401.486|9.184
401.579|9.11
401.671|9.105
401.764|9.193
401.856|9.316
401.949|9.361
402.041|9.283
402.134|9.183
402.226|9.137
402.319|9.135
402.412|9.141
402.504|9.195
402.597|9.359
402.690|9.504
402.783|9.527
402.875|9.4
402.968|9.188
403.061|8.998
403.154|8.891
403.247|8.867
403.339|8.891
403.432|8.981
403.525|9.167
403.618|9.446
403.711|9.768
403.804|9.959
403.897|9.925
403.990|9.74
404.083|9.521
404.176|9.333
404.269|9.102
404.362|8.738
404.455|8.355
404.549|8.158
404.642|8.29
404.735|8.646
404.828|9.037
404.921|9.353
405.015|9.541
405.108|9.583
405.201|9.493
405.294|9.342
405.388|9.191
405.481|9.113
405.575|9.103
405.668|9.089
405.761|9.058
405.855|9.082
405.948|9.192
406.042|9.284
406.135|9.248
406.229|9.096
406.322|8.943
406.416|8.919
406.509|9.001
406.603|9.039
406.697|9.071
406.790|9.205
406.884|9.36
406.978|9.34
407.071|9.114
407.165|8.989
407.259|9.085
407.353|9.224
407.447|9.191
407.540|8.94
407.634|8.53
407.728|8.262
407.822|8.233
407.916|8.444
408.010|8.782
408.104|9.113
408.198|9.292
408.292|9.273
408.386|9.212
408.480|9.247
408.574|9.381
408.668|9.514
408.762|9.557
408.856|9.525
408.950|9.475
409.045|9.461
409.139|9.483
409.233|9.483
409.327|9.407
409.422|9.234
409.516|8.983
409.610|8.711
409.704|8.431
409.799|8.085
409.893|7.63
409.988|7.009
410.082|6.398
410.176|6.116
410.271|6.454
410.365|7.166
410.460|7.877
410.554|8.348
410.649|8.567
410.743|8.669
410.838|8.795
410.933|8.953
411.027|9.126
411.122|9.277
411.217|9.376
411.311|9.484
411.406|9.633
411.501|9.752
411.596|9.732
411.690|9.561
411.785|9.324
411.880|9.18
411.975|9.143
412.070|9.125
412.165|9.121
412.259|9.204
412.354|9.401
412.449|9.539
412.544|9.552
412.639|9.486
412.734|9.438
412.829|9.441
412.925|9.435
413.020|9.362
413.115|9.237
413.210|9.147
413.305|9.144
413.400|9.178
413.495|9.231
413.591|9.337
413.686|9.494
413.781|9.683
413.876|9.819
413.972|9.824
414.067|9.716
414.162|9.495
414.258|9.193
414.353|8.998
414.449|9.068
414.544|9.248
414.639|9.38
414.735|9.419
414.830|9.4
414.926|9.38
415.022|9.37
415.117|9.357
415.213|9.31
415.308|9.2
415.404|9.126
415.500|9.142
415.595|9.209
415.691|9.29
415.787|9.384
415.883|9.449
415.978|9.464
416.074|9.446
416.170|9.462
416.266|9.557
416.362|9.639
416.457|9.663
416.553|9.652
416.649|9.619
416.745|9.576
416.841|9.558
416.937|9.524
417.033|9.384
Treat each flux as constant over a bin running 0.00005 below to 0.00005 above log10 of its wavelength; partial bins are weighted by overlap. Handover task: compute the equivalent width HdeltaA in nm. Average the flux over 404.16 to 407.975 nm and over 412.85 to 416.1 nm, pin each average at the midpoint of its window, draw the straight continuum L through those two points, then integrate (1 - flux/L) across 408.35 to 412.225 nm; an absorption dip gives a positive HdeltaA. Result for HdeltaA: 0.16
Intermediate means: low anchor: 9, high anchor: 9.35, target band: 8.81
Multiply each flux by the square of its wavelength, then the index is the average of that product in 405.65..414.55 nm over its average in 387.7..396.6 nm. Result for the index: 1.4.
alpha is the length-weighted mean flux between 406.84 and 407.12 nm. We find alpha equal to 9.27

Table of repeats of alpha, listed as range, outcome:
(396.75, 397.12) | 2.6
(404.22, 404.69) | 8.53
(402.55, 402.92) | 9.44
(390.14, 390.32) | 8.07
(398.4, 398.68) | 8.66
